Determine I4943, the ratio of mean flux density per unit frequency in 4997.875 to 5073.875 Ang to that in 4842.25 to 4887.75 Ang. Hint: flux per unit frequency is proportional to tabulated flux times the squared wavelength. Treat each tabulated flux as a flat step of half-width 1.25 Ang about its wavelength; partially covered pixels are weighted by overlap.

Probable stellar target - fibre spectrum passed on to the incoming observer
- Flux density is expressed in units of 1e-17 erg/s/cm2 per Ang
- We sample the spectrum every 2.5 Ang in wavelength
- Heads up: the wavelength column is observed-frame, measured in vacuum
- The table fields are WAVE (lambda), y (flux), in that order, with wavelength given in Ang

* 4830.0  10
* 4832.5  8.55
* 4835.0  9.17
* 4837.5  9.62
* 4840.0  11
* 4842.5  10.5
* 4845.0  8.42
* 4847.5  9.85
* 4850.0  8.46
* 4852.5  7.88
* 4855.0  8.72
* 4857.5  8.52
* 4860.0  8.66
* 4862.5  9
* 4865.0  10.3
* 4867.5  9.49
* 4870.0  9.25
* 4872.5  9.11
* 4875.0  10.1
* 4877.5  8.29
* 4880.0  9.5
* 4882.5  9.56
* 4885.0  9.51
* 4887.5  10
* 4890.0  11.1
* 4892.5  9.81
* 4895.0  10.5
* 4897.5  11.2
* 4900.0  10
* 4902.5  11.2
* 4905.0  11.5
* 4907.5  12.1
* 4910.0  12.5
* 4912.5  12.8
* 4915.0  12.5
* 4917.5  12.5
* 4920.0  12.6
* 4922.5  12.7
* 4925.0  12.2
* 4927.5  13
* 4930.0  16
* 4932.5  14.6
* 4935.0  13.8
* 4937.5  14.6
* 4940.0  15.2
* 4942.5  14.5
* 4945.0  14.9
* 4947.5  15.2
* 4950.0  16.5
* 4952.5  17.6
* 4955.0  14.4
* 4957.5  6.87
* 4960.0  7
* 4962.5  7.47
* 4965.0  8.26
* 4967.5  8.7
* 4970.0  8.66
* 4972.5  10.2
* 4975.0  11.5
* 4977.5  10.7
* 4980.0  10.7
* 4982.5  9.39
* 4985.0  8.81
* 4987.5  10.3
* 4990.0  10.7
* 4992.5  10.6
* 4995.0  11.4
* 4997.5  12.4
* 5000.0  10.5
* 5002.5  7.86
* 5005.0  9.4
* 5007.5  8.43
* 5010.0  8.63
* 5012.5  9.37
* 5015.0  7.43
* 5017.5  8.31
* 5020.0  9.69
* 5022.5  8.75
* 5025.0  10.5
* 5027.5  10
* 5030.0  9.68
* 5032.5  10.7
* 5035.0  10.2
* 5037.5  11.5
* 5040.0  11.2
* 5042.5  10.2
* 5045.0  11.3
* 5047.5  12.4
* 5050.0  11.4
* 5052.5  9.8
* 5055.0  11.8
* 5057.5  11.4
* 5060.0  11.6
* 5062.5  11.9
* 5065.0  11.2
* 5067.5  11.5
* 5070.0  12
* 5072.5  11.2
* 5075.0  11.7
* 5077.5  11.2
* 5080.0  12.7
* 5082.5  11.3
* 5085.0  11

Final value 1.21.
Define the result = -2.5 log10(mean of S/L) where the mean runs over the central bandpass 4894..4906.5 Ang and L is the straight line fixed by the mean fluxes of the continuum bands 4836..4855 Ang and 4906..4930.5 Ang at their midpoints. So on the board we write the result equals 0.10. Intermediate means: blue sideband 9.34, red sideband 12.8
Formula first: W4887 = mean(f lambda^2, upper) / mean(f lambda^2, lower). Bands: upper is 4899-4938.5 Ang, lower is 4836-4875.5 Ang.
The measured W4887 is 1.41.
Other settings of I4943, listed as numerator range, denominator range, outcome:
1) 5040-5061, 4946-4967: 1.01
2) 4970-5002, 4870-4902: 1.10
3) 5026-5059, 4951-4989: 1.11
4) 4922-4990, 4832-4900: 1.30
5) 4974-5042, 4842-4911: 1.07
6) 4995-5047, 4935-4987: 0.87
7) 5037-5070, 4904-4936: 0.92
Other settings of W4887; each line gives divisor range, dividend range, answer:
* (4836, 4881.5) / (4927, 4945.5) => 1.63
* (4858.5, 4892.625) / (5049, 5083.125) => 1.30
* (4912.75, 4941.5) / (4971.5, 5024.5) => 0.74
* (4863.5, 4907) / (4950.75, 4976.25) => 1.05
